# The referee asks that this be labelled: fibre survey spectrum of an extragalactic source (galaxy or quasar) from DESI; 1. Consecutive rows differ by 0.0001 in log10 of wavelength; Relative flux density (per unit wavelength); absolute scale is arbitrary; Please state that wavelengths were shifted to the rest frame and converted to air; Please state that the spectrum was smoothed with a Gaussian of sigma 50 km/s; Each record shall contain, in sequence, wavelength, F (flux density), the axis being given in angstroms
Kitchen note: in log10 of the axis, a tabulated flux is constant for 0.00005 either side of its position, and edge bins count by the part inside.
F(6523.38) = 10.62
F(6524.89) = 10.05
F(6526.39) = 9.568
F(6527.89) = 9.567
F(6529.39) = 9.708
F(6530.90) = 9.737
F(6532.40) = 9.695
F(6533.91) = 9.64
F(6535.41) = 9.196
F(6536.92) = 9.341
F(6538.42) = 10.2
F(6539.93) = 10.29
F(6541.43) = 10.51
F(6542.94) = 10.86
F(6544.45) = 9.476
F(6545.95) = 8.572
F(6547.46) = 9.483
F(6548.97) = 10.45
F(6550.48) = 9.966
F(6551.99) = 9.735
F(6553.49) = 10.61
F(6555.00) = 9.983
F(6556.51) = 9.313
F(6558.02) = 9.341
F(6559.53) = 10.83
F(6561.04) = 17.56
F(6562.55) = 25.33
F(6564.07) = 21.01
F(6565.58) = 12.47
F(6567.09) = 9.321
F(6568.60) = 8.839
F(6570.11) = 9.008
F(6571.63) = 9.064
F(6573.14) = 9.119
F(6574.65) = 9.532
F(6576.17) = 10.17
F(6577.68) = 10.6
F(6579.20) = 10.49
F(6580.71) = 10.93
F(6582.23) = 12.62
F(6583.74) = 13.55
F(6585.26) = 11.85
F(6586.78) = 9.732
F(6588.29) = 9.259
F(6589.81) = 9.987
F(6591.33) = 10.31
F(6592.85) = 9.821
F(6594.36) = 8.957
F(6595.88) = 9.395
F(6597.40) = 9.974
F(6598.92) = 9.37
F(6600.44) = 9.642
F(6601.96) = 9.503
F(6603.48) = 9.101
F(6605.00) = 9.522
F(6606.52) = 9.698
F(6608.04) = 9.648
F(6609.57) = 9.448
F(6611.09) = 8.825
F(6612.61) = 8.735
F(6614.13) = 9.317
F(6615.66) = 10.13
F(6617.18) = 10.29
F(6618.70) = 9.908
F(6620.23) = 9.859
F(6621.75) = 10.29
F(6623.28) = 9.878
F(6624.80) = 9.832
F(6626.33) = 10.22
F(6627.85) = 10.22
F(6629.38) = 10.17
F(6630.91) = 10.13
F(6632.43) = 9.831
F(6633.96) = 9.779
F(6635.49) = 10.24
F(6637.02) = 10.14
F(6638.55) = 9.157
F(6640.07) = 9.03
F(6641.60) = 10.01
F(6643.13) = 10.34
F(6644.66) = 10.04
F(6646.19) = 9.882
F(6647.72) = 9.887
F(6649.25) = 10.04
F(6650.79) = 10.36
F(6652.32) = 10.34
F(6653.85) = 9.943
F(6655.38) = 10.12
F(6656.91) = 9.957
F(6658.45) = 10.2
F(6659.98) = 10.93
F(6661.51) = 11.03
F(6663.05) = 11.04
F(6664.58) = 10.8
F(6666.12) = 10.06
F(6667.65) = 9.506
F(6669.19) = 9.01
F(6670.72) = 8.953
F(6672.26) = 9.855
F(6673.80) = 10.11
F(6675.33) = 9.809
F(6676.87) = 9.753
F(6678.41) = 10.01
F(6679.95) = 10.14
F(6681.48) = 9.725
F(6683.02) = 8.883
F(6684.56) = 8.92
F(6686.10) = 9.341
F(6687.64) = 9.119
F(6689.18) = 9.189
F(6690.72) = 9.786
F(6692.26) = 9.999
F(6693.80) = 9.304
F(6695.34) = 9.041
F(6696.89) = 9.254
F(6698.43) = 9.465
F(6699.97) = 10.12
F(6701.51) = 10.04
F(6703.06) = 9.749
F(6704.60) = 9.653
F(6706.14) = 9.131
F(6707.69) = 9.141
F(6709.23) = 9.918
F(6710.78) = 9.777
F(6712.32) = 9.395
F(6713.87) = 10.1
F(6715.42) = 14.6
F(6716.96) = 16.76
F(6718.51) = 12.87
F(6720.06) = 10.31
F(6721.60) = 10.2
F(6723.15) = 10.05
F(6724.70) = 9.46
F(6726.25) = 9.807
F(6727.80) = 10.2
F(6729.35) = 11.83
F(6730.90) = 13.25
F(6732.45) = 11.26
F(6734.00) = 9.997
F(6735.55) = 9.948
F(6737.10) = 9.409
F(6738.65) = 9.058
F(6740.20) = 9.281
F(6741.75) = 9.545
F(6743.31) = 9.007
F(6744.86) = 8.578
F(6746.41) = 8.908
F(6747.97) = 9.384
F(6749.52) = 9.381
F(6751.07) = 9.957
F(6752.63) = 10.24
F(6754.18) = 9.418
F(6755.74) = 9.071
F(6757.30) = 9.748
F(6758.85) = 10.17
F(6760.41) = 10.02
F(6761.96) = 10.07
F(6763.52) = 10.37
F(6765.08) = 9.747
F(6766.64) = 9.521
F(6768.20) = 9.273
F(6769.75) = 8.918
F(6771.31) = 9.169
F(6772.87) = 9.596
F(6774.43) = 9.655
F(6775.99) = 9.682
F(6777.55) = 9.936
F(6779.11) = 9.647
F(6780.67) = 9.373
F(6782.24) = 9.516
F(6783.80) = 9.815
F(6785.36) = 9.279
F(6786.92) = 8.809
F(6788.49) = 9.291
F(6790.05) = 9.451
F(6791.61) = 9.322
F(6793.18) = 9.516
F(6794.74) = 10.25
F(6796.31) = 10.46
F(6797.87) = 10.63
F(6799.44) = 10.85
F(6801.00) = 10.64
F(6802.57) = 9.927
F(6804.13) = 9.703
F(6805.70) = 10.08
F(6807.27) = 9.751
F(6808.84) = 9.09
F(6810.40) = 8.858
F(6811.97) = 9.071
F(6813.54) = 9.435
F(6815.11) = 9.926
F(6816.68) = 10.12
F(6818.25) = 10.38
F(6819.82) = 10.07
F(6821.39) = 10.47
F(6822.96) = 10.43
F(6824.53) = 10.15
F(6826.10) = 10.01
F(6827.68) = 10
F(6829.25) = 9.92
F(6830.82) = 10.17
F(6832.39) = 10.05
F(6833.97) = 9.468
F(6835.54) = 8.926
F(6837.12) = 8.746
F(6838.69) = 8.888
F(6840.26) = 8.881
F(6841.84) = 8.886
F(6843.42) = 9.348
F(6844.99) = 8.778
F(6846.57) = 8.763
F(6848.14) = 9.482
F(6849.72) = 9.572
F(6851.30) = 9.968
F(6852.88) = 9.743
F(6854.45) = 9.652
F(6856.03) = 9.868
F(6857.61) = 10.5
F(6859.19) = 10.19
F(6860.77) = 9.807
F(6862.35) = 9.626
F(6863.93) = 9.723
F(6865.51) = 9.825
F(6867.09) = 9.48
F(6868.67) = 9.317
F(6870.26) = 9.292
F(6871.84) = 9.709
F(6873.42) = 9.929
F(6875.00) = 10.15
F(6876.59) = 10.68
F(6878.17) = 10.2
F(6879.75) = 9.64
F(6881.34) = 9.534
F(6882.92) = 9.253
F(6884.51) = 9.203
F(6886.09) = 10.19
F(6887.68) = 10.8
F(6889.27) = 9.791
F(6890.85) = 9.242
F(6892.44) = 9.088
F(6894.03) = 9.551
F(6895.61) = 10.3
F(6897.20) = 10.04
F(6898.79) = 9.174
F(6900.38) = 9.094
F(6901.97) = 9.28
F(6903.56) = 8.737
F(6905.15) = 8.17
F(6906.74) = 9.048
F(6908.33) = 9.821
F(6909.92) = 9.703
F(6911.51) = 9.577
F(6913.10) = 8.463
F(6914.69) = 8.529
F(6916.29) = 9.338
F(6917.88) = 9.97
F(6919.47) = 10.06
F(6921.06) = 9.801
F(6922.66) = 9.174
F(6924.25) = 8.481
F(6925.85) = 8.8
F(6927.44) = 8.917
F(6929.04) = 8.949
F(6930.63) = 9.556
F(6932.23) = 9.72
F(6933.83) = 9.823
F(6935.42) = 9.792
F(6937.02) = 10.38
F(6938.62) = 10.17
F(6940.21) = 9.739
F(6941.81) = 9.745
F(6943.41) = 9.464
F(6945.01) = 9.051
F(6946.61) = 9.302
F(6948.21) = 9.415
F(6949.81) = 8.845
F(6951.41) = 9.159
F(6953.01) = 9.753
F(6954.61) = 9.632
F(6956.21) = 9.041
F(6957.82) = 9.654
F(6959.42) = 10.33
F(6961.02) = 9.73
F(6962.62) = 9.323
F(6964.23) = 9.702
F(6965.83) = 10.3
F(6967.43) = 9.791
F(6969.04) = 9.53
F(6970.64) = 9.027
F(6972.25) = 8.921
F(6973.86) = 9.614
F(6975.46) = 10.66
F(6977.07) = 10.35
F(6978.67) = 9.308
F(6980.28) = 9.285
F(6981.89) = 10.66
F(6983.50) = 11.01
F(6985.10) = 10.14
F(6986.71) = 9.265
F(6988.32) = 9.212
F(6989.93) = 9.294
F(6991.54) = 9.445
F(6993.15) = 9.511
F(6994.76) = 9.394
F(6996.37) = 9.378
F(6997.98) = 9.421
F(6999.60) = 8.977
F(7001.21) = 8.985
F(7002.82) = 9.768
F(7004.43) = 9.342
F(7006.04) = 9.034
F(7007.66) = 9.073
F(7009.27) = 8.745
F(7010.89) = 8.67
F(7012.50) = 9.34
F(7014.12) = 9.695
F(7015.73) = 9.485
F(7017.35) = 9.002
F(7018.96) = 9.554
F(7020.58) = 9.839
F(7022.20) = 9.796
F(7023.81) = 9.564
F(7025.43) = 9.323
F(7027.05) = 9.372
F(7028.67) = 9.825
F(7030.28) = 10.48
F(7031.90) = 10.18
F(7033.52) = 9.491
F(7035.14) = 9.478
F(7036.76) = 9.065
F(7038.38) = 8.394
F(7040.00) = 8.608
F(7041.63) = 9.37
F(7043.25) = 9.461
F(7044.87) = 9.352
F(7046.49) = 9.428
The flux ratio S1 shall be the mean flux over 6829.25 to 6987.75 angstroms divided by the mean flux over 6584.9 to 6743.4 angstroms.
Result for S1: 0.96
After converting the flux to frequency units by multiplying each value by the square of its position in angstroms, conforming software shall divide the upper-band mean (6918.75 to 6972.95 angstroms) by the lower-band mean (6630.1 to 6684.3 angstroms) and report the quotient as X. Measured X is 1.0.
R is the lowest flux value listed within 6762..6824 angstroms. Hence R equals 8.809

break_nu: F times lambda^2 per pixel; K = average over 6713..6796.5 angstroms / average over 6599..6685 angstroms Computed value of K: 1.05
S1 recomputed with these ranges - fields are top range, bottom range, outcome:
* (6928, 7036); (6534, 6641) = 0.92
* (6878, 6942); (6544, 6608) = 0.88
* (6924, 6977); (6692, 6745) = 0.93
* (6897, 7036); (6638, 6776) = 0.95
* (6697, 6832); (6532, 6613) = 0.94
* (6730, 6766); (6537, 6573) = 0.87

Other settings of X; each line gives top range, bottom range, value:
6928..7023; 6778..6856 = 1.03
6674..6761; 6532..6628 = 1.00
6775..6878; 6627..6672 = 1.02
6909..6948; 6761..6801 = 1.02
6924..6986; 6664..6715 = 1.08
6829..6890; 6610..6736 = 1.01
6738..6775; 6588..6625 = 1.03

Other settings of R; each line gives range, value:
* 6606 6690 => 8.735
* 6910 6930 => 8.463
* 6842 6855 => 8.763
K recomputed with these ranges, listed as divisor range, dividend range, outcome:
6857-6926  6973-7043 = 1.03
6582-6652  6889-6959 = 1.04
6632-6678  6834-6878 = 1.01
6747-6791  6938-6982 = 1.06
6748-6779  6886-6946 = 1.02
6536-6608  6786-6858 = 0.97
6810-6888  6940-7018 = 1.02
